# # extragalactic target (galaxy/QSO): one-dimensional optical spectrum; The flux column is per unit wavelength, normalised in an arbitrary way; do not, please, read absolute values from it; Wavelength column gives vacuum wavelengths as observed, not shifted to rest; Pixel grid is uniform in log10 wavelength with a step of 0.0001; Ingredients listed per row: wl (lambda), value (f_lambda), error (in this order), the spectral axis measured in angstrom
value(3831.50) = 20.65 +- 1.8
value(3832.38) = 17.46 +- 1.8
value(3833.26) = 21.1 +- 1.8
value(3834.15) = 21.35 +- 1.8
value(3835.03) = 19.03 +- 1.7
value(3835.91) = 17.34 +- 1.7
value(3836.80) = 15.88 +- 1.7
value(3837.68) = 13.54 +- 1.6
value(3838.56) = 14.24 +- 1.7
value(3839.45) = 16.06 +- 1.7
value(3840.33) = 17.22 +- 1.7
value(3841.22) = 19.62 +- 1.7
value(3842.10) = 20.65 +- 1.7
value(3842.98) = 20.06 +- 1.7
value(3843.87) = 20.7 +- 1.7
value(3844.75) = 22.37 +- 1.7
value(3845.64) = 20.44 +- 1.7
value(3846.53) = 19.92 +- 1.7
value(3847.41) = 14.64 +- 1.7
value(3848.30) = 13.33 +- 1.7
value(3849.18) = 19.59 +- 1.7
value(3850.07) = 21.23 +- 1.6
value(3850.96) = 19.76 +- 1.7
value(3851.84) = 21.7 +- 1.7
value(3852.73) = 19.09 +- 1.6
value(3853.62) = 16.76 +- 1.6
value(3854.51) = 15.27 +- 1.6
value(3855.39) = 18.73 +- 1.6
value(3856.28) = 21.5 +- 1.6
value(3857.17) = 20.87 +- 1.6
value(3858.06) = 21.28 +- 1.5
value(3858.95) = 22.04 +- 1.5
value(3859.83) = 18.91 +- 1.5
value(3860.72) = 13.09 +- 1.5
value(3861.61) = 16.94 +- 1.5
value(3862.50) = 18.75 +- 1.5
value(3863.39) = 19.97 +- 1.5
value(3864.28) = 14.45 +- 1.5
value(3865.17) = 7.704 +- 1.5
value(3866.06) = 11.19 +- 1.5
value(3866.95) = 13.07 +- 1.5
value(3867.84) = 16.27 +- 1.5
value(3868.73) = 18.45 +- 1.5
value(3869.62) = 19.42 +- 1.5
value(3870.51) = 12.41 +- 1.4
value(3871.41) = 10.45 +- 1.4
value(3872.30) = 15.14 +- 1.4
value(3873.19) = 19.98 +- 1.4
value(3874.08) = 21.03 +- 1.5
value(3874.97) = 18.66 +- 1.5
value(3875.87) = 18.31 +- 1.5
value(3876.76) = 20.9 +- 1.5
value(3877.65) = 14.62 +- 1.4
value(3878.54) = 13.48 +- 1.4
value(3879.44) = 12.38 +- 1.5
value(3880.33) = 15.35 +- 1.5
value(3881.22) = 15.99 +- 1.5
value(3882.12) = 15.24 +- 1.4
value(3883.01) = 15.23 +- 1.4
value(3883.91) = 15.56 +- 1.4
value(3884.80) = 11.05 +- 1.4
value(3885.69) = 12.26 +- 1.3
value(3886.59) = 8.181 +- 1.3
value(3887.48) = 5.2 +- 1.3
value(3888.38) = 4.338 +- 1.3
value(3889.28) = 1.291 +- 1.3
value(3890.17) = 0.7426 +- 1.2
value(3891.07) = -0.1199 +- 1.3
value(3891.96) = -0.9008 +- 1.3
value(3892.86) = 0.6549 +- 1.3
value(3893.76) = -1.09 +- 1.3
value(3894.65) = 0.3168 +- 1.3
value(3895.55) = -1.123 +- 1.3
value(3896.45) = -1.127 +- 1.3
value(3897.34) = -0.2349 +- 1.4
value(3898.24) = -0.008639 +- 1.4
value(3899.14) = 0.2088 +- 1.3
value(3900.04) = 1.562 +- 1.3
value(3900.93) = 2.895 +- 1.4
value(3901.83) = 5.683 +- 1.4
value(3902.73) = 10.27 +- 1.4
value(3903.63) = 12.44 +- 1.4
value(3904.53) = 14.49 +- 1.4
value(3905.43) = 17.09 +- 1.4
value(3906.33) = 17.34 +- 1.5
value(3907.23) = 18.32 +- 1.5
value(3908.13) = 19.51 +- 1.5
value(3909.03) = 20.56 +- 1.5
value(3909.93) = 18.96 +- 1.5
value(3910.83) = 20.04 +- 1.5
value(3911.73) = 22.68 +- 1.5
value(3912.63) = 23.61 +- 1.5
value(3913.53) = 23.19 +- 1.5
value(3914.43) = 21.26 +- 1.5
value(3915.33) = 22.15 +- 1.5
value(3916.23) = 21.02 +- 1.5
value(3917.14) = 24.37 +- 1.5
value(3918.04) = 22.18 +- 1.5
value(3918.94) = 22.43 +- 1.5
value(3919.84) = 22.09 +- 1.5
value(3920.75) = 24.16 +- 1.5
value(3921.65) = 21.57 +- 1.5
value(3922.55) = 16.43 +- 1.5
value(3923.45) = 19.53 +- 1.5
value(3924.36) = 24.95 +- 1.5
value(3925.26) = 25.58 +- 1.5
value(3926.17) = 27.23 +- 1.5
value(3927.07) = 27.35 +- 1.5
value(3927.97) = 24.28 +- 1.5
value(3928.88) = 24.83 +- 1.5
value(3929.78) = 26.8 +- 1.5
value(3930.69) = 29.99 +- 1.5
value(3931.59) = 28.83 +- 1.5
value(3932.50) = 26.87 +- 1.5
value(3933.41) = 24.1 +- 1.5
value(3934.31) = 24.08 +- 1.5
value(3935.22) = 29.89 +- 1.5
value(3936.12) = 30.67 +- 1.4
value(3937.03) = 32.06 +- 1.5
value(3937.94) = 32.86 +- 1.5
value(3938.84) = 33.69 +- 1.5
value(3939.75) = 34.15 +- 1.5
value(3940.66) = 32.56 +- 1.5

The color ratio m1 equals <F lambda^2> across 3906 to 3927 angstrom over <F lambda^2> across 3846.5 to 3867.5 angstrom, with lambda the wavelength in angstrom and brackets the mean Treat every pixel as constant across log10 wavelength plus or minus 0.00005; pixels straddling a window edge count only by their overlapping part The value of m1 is 1.29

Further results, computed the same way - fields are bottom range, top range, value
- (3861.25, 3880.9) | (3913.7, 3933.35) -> 1.55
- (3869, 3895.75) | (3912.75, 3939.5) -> 2.45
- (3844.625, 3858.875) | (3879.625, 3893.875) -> 0.41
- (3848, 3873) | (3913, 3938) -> 1.51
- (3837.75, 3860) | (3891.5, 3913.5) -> 0.52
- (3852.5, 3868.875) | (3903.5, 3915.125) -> 1.17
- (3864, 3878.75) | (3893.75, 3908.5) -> 0.46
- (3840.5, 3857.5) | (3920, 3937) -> 1.38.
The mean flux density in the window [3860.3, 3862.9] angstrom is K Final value 16.2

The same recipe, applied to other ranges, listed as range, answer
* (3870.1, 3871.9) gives 11.5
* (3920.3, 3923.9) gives 20.5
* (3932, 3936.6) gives 27.1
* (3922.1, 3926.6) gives 22.7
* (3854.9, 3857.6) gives 20.3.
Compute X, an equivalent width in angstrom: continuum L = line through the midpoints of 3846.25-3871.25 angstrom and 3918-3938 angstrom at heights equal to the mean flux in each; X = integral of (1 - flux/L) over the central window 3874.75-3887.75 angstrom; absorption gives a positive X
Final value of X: 3.70 angstrom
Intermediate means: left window 17.3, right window 25.5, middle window 14.2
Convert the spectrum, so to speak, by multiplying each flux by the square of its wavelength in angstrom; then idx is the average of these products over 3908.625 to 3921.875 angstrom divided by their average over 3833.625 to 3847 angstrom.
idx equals 1.23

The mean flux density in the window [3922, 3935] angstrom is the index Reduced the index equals 25.1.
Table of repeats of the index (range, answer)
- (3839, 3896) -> 14.5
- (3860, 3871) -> 15.2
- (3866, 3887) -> 15.3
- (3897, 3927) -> 17.3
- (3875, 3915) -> 10.7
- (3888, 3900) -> 0.248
